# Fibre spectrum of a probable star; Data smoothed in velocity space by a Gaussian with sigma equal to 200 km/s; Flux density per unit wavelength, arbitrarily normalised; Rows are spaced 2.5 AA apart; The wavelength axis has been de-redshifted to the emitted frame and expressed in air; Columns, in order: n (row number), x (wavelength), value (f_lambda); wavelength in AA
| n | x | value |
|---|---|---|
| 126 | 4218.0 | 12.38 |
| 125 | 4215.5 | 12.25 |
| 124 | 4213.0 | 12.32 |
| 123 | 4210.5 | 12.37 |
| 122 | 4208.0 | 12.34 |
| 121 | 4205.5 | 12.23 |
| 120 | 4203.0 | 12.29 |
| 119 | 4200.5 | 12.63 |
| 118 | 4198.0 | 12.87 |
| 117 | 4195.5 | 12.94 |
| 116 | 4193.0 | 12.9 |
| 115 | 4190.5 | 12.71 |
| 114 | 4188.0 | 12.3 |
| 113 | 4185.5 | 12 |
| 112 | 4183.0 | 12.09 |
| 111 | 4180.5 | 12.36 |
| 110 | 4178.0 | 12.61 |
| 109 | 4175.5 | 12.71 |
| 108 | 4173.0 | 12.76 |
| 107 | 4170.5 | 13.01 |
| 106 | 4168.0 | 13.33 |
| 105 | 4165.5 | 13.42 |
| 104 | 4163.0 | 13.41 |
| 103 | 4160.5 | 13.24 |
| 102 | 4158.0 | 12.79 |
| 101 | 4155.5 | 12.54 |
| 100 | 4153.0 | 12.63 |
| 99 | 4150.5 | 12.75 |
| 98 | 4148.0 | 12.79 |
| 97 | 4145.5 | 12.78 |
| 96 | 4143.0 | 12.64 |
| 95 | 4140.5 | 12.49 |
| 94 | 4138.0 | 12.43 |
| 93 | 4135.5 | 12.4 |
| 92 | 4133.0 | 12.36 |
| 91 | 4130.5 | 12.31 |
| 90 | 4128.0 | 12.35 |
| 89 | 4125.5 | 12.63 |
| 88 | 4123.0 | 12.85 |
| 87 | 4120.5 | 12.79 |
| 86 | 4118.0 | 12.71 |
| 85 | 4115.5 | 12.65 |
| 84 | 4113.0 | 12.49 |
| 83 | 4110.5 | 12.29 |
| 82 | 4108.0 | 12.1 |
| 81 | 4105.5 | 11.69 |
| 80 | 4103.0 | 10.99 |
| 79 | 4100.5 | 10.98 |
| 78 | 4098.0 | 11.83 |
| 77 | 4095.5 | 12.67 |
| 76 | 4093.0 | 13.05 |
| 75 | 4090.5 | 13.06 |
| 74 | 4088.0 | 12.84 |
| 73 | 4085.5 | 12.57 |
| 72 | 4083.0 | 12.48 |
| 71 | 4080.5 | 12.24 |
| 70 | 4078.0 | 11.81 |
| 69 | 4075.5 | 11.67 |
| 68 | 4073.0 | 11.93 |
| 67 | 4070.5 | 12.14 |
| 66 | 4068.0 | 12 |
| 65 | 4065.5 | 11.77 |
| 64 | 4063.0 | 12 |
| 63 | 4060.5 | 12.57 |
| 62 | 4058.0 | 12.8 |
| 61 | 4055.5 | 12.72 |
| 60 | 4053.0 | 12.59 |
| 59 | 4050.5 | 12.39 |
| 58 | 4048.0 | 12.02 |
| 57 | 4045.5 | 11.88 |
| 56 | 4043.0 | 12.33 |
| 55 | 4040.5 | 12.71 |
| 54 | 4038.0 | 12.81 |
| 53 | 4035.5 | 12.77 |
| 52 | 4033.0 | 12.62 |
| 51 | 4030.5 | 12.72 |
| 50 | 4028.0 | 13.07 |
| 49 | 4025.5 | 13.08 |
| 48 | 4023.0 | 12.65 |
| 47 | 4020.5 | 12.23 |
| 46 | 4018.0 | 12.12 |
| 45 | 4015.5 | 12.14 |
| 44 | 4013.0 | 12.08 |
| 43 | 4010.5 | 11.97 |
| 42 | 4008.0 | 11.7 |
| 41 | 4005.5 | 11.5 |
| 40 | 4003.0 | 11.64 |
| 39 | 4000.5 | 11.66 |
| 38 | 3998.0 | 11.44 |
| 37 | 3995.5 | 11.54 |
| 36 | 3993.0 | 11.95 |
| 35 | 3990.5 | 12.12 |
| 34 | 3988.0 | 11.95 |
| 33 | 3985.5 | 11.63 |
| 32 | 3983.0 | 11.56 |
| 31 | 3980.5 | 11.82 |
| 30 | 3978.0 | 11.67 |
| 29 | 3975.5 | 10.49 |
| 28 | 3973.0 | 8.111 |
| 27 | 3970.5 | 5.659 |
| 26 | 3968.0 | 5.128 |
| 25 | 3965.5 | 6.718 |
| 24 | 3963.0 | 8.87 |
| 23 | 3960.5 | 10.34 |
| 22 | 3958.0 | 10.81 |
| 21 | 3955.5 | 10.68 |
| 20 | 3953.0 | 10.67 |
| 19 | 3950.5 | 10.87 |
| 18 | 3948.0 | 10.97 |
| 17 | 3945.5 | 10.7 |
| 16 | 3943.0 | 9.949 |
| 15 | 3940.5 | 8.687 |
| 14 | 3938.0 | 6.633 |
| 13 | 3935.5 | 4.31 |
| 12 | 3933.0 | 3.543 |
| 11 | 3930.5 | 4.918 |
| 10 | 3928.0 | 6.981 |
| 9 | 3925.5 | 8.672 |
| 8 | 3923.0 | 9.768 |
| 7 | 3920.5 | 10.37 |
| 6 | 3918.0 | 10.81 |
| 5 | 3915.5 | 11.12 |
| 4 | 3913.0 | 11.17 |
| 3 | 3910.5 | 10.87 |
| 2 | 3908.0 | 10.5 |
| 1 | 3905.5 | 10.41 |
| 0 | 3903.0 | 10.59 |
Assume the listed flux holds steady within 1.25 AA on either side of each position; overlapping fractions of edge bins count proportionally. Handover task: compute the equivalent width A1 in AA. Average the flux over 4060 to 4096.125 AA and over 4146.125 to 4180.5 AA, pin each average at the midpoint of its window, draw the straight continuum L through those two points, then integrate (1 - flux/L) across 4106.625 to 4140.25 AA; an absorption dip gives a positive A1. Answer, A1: 0.4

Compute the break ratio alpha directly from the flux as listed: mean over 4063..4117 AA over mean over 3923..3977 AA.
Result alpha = 1.46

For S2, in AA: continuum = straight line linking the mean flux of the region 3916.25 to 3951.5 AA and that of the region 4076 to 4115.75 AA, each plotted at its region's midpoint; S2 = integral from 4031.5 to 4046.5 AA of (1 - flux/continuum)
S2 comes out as -2.30 AA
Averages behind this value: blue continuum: 8.39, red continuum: 12.2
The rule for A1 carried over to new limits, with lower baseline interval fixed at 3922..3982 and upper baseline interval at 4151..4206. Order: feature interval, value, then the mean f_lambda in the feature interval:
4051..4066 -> -2.68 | 12.4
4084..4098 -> -2.01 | 12.7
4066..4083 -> -1.80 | 12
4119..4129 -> -0.79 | 12.7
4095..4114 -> -0.76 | 11.8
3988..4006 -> -4.34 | 11.7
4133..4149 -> -0.69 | 12.6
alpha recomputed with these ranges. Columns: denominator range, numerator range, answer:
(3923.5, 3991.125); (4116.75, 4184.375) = 1.41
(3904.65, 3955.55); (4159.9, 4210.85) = 1.39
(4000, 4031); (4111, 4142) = 1.03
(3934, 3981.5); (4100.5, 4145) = 1.36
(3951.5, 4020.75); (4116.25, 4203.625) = 1.19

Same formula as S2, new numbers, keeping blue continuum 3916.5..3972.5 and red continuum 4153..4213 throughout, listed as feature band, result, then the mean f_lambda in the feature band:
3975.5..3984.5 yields -2.4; 11.5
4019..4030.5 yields -3.3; 12.7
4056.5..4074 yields -2.6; 12.2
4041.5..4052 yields -1.9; 12.2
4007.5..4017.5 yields -2.4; 12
